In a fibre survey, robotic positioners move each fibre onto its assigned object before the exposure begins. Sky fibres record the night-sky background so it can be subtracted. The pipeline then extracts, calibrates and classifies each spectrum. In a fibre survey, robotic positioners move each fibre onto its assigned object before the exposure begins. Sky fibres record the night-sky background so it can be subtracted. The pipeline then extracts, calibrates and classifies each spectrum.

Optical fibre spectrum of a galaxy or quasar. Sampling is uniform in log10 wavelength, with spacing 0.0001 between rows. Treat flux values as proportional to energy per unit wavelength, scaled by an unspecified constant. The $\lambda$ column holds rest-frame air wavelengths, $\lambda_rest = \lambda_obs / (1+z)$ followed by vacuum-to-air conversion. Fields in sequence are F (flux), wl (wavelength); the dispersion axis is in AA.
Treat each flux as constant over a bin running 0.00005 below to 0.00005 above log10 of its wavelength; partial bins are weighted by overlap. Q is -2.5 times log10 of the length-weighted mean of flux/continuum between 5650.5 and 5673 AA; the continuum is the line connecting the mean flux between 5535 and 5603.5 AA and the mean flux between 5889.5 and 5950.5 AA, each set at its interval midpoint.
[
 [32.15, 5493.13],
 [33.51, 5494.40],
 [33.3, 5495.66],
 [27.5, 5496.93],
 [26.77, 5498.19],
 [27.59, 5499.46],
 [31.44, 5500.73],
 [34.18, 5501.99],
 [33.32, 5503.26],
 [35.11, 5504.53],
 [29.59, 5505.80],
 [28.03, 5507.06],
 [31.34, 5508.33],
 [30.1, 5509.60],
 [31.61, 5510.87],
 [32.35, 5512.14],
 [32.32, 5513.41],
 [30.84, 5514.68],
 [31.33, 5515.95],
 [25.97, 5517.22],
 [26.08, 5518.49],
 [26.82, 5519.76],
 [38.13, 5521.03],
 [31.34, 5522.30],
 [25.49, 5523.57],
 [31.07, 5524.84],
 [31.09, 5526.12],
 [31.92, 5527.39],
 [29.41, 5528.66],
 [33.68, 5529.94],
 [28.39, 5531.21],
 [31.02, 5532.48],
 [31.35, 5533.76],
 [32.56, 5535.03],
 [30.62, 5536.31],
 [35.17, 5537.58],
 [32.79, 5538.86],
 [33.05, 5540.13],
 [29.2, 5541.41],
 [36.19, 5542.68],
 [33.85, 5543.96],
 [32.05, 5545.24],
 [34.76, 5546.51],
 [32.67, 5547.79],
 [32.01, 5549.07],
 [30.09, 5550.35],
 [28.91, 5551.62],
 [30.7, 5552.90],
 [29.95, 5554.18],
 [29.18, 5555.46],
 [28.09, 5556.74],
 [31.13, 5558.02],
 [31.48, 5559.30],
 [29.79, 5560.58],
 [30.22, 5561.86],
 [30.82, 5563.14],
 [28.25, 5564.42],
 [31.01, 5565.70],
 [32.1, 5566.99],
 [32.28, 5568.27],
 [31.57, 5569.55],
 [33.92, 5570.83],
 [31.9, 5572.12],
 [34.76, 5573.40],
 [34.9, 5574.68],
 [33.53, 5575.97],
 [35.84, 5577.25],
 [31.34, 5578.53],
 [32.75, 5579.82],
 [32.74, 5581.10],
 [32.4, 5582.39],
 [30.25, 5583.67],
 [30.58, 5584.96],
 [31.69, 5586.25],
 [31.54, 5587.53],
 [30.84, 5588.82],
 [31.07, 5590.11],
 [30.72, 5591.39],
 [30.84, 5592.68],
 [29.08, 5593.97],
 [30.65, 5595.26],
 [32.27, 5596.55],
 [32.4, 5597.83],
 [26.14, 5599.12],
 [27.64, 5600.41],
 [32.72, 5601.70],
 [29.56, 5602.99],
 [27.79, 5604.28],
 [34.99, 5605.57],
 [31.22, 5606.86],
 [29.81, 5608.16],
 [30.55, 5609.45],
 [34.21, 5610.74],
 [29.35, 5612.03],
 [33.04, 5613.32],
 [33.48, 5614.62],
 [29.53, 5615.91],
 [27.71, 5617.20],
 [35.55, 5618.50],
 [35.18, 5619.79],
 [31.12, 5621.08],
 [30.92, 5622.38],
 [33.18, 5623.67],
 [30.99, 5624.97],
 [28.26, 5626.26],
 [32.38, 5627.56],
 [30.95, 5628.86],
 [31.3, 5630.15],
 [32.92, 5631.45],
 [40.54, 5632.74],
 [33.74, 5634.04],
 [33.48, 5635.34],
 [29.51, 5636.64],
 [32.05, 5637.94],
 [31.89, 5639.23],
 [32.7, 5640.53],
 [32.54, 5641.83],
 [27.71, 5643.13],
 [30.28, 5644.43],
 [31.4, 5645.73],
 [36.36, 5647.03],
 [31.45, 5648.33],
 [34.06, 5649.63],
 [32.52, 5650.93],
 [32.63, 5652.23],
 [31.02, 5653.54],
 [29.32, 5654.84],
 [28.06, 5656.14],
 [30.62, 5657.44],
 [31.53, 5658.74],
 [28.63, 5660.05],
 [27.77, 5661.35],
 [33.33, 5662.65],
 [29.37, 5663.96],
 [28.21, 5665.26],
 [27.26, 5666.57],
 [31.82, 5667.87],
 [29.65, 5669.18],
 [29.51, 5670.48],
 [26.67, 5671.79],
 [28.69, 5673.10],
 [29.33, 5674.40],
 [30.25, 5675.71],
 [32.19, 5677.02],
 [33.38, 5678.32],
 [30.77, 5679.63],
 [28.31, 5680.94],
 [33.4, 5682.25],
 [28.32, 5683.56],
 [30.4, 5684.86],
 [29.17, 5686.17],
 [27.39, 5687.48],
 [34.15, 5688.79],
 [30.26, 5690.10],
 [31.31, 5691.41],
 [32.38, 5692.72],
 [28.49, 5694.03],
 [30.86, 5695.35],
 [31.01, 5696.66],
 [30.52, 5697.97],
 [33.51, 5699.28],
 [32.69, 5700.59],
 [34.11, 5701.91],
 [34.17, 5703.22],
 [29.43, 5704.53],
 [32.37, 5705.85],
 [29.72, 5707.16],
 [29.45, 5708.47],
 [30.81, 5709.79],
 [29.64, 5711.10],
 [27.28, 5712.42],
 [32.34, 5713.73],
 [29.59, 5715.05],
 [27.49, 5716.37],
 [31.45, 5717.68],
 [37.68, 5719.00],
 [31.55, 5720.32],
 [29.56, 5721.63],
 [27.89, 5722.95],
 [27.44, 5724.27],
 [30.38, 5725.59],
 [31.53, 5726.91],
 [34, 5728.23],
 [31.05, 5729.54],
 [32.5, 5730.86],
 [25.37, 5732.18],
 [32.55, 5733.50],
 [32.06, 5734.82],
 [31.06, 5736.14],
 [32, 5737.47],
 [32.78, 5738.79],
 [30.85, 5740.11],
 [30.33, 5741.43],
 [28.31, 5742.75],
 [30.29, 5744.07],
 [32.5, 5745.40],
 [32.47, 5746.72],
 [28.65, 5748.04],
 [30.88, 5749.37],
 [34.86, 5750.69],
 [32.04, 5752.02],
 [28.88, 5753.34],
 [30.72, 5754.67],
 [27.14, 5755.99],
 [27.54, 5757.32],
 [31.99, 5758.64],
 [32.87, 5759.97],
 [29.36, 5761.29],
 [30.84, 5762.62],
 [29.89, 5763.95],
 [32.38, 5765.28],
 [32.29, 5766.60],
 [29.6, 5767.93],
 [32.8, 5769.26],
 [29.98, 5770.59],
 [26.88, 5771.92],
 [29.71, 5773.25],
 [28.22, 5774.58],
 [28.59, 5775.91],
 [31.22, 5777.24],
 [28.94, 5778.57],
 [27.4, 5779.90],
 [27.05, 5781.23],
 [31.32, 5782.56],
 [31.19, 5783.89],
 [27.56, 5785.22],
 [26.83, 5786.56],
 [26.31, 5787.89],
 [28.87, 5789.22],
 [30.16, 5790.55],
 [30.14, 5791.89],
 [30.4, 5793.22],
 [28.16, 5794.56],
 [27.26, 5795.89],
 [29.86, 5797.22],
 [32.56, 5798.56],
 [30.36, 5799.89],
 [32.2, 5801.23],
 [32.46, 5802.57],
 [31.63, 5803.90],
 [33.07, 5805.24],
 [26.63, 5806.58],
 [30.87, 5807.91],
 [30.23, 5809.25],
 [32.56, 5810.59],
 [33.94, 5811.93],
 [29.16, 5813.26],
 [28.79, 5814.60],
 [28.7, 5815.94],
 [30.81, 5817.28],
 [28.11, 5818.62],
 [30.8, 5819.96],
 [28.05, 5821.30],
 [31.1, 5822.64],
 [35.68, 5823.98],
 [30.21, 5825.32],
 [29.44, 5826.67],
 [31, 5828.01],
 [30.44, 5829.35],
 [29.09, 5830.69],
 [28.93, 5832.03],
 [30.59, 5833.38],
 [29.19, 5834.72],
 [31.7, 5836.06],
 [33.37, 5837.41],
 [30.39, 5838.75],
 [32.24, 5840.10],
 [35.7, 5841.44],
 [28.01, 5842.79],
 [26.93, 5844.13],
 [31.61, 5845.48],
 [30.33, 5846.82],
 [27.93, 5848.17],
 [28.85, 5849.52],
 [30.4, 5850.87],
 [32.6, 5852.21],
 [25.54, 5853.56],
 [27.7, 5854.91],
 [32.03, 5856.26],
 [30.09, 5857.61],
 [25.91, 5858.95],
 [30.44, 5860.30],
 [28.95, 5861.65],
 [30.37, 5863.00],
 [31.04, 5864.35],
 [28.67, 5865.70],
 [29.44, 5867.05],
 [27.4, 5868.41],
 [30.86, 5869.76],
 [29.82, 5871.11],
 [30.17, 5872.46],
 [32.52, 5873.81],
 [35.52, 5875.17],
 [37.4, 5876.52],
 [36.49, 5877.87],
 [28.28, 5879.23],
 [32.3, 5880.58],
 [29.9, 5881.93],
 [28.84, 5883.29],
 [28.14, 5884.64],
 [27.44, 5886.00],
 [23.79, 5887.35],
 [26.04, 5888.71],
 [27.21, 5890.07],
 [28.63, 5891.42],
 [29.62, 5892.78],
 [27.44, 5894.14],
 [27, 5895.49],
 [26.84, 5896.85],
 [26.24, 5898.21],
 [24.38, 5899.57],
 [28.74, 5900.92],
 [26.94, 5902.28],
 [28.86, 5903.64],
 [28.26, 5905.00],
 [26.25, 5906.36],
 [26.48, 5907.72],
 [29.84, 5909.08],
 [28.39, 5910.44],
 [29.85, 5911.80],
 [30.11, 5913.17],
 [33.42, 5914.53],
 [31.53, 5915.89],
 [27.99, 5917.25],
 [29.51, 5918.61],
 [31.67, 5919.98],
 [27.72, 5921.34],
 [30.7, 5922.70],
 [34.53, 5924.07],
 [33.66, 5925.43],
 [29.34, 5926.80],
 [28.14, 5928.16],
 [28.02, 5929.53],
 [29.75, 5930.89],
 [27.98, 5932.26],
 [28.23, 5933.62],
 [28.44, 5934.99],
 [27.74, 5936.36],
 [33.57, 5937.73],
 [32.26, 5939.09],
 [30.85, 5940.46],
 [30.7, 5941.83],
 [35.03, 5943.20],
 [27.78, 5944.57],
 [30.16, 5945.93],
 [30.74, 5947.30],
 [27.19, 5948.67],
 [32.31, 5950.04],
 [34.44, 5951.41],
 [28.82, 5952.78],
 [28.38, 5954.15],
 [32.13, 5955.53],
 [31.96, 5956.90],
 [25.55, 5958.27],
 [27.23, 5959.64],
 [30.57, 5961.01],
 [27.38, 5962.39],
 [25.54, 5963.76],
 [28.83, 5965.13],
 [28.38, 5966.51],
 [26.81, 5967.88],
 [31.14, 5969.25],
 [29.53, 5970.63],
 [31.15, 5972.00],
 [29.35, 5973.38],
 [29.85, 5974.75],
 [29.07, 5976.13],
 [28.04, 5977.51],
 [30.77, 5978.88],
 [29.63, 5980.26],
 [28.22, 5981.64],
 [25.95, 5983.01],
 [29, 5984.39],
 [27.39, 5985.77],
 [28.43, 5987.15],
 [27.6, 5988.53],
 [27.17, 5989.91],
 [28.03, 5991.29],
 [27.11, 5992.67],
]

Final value 0.04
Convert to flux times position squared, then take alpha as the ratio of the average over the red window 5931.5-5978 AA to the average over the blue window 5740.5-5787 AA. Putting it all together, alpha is 1.1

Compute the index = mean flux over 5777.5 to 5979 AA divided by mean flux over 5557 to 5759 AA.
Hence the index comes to 1.0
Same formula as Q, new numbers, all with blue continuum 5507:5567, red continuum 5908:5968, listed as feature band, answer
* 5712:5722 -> -0.019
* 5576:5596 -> -0.025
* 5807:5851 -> -0.010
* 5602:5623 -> -0.026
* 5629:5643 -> -0.072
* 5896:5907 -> 0.110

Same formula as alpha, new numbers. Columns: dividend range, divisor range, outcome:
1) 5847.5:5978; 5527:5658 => 1.04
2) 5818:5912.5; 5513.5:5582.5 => 1.05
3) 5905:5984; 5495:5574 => 1.10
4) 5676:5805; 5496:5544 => 1.06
